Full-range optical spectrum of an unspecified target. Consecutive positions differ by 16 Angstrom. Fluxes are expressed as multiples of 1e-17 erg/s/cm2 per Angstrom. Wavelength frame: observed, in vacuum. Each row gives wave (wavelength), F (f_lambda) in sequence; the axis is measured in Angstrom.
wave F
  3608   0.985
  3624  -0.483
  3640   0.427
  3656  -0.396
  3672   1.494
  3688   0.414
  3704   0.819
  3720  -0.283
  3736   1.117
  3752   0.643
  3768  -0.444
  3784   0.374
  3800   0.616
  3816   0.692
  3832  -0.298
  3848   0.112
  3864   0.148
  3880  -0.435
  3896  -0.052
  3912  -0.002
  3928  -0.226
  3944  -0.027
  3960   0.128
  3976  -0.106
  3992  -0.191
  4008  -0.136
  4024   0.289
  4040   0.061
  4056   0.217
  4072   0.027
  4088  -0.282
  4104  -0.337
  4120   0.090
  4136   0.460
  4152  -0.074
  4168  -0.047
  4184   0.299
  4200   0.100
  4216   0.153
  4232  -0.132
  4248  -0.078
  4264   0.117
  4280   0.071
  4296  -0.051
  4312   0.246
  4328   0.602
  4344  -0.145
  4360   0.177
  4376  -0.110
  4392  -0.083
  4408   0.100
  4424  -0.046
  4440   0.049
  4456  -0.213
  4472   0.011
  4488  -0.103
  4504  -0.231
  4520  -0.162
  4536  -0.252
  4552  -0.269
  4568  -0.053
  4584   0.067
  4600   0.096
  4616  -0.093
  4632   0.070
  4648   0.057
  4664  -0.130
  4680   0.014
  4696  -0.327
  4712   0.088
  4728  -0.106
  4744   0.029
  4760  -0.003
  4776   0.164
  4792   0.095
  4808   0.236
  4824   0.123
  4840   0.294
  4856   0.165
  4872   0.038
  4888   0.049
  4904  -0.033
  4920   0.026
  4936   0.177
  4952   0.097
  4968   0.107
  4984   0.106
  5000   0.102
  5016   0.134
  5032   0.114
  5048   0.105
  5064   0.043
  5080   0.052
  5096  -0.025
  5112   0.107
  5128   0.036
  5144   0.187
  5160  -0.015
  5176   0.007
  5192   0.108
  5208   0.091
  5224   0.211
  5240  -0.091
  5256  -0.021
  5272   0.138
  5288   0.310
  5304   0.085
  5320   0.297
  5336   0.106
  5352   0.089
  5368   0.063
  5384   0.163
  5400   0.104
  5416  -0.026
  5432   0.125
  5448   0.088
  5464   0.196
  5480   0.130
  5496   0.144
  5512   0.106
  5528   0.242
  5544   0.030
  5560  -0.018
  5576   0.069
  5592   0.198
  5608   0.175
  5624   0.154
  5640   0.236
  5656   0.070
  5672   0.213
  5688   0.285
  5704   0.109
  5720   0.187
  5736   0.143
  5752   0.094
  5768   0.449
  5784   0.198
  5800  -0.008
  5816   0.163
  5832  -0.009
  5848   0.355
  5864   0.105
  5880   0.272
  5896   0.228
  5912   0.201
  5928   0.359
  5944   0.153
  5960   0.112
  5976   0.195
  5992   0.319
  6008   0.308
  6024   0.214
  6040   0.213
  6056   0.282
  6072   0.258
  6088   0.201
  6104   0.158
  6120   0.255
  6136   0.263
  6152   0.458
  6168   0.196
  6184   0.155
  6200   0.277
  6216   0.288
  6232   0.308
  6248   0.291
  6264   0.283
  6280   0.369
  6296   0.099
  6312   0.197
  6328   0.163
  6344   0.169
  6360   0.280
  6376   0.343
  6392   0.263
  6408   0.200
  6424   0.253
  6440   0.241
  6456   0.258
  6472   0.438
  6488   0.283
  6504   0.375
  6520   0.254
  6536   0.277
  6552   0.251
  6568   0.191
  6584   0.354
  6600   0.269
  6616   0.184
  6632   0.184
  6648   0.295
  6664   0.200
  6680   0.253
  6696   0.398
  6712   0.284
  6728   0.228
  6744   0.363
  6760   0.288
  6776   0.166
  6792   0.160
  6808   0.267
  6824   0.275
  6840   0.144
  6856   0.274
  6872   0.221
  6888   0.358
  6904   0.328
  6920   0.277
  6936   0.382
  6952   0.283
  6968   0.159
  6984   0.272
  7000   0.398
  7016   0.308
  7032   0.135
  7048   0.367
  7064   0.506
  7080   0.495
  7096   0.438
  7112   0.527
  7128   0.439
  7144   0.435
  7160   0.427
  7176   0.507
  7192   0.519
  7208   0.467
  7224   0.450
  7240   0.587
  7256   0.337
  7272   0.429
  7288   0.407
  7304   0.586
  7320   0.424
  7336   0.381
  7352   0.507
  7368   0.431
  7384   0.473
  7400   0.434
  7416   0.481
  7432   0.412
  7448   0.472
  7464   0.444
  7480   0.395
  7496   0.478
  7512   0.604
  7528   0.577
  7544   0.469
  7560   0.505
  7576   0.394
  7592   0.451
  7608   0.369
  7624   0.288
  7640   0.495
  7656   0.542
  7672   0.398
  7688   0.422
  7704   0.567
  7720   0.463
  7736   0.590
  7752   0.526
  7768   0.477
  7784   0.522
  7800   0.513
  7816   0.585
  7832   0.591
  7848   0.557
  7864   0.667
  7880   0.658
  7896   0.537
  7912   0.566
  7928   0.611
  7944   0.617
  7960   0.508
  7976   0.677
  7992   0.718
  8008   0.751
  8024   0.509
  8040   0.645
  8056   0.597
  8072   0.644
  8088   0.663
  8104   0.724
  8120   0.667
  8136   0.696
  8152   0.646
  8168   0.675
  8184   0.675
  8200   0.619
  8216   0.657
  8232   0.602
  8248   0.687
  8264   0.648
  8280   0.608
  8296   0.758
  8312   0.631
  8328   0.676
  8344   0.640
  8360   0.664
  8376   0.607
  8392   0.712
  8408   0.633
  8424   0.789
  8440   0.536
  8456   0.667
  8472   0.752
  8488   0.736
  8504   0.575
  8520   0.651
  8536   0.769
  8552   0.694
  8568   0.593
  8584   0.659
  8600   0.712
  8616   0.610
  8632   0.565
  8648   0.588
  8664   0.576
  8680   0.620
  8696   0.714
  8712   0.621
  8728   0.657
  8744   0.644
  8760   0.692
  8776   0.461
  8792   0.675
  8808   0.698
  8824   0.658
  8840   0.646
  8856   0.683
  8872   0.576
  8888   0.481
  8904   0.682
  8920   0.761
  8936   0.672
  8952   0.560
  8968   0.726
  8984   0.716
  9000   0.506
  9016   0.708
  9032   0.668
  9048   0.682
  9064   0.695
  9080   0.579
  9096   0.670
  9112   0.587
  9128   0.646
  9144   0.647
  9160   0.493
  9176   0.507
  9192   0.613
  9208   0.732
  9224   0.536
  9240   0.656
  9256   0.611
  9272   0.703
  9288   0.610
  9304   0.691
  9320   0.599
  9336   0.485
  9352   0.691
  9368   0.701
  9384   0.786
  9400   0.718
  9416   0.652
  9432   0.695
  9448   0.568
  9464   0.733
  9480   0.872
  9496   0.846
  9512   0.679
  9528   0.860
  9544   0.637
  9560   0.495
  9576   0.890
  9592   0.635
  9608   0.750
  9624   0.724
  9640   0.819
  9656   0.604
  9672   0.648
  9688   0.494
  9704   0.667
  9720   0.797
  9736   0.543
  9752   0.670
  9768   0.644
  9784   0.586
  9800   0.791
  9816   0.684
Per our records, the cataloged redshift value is 0.77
